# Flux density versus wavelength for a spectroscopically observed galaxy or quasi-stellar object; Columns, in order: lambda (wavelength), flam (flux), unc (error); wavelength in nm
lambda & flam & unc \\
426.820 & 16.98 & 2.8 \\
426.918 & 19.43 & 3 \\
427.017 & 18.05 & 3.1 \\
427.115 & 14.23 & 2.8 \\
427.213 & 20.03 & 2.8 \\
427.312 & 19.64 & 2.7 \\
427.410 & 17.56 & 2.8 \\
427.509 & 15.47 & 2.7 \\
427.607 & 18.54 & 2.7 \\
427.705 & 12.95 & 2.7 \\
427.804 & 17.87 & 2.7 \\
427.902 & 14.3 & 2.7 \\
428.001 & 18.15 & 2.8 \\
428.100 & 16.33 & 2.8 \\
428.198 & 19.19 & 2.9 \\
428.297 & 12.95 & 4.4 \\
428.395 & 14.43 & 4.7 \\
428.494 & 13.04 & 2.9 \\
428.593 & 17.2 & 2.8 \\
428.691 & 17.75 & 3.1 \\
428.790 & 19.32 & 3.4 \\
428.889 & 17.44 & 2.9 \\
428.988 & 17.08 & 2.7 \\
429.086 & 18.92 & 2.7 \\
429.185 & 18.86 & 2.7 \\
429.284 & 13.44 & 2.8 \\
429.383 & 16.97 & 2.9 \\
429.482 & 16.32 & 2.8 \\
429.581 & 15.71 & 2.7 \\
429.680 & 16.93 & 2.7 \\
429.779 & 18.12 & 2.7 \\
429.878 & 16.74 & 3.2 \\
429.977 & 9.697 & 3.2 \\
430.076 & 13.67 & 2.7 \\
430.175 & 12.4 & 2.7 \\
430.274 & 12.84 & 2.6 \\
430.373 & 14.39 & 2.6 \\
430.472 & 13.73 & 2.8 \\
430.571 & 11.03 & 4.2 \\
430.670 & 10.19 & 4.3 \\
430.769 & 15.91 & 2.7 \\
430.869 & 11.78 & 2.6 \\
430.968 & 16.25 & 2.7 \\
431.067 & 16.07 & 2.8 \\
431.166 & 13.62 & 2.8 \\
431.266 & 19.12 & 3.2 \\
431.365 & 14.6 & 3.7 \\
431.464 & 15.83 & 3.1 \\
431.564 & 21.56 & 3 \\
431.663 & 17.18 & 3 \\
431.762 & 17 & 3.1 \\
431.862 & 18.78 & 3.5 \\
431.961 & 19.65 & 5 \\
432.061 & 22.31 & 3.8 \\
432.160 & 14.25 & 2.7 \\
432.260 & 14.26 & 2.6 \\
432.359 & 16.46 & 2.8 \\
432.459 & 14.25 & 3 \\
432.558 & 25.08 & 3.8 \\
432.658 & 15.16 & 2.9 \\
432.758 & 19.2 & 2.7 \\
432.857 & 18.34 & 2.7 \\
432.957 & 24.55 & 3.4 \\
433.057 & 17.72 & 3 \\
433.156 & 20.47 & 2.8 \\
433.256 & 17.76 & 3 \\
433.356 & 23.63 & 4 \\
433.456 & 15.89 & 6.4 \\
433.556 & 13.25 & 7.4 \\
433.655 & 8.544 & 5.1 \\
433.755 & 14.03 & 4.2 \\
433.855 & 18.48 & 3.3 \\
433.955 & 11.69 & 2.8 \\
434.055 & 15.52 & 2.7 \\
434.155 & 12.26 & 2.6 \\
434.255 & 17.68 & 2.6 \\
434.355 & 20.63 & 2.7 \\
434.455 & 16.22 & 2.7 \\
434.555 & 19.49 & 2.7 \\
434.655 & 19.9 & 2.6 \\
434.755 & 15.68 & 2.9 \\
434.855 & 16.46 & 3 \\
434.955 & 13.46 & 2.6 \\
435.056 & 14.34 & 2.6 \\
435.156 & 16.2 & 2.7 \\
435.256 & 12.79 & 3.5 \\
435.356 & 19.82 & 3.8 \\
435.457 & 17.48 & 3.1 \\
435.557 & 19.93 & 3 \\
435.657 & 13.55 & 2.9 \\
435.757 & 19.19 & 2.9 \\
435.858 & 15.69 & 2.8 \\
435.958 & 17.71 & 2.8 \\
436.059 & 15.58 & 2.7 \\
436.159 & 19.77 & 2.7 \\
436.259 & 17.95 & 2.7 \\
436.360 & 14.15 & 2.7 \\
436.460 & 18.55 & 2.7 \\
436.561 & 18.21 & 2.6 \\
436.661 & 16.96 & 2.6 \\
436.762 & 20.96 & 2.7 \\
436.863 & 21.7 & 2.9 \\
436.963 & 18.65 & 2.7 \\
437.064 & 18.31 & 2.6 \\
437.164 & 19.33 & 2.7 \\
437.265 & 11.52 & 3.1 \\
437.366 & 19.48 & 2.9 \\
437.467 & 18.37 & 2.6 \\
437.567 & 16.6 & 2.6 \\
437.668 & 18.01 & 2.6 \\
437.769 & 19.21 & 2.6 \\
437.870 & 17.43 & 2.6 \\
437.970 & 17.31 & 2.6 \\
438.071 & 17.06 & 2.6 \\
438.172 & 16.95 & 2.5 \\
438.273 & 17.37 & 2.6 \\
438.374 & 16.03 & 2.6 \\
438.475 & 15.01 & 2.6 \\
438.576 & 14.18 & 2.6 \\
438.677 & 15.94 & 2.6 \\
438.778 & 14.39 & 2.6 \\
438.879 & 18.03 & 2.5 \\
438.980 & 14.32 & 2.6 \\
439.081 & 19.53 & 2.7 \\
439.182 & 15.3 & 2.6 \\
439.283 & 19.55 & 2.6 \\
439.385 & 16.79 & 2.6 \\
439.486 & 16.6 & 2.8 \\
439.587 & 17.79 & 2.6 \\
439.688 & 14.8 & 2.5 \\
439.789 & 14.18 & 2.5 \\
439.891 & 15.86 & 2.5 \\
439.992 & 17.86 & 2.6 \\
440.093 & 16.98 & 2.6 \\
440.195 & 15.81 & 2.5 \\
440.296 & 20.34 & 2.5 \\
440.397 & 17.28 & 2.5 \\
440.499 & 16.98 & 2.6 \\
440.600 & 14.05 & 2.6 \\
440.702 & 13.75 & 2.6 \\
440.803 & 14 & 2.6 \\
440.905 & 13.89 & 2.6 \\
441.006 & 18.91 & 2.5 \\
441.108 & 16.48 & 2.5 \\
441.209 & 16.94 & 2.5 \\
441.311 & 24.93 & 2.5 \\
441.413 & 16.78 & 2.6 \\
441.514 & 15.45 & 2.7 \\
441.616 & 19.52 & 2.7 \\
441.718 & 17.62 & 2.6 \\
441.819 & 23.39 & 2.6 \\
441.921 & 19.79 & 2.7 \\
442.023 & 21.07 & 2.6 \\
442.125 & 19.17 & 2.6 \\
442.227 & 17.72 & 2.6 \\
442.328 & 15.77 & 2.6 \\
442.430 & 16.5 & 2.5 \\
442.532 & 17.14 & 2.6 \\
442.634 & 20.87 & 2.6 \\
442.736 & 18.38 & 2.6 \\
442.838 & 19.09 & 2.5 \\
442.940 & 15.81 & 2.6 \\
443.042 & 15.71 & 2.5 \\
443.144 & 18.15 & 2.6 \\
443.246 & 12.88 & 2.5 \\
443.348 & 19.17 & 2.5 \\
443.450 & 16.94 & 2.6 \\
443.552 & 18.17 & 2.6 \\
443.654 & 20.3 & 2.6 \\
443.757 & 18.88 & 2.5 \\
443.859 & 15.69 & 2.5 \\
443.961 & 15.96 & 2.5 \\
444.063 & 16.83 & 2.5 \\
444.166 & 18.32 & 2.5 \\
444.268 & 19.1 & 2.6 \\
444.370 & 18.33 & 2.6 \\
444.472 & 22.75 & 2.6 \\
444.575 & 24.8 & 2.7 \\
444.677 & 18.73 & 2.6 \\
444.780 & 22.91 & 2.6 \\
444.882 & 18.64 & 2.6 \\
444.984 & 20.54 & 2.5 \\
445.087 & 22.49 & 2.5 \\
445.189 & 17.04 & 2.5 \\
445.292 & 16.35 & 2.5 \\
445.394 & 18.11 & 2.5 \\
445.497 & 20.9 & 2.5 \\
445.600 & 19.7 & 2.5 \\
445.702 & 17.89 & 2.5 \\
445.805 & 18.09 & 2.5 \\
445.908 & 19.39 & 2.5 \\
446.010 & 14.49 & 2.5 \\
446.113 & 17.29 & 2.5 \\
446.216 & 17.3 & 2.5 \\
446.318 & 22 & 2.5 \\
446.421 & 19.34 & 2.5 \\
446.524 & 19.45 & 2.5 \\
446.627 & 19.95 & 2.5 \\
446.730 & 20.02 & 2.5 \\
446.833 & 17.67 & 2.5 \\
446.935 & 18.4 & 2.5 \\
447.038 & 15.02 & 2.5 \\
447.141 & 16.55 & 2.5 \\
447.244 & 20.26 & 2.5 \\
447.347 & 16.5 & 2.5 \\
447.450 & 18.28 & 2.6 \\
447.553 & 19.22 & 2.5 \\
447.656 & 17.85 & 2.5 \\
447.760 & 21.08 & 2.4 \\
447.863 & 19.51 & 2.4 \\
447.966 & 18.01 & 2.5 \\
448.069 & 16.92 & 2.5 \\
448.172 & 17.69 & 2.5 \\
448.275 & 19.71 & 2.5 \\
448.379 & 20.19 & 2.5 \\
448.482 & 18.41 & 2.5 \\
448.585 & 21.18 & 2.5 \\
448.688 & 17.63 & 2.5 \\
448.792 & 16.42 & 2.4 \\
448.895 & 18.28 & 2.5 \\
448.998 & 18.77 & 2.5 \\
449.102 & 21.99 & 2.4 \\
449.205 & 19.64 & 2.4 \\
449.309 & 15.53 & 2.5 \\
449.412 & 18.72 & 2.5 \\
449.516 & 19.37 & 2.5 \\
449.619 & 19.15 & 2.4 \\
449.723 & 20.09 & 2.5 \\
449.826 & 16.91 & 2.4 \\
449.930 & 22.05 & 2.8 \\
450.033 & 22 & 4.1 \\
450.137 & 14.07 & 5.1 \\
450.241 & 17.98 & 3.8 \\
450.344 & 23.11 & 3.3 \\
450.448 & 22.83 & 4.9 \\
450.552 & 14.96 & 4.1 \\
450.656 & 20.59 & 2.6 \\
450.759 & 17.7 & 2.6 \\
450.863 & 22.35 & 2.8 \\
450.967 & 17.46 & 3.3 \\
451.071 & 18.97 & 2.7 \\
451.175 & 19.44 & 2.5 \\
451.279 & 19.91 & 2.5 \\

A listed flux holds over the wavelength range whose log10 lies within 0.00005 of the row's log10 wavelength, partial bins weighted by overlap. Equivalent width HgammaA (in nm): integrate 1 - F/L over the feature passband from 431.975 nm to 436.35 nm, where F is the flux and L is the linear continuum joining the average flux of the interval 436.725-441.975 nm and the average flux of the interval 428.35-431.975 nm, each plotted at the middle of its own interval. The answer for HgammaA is -0.172 nm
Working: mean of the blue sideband 15.7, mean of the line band 17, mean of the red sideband 17.2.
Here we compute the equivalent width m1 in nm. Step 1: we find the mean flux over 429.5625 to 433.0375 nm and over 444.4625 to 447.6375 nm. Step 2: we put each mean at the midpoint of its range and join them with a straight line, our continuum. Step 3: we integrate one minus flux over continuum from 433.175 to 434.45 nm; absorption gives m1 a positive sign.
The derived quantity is 0.06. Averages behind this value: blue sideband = 16.2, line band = 15.9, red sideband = 19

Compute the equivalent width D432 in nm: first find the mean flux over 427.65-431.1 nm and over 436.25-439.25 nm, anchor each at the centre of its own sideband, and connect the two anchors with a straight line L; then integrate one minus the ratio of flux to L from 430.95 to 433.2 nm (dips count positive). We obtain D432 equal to -0.27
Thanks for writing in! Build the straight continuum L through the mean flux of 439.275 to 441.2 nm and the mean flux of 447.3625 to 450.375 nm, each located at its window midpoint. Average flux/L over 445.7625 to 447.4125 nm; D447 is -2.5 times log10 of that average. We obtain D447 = -0.001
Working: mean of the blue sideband 16.4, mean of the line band 18.2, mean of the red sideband 18.9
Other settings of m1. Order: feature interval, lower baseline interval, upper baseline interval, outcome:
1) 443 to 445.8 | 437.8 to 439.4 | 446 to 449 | -0.14 nm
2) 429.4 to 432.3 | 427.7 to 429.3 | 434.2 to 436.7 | 0.21 nm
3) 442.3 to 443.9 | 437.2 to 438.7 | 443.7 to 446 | 0.08 nm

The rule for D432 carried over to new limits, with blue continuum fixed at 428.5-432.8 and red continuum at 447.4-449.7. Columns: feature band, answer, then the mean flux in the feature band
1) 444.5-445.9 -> -0.11 nm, 19.7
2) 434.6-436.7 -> 0.01 nm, 16.8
